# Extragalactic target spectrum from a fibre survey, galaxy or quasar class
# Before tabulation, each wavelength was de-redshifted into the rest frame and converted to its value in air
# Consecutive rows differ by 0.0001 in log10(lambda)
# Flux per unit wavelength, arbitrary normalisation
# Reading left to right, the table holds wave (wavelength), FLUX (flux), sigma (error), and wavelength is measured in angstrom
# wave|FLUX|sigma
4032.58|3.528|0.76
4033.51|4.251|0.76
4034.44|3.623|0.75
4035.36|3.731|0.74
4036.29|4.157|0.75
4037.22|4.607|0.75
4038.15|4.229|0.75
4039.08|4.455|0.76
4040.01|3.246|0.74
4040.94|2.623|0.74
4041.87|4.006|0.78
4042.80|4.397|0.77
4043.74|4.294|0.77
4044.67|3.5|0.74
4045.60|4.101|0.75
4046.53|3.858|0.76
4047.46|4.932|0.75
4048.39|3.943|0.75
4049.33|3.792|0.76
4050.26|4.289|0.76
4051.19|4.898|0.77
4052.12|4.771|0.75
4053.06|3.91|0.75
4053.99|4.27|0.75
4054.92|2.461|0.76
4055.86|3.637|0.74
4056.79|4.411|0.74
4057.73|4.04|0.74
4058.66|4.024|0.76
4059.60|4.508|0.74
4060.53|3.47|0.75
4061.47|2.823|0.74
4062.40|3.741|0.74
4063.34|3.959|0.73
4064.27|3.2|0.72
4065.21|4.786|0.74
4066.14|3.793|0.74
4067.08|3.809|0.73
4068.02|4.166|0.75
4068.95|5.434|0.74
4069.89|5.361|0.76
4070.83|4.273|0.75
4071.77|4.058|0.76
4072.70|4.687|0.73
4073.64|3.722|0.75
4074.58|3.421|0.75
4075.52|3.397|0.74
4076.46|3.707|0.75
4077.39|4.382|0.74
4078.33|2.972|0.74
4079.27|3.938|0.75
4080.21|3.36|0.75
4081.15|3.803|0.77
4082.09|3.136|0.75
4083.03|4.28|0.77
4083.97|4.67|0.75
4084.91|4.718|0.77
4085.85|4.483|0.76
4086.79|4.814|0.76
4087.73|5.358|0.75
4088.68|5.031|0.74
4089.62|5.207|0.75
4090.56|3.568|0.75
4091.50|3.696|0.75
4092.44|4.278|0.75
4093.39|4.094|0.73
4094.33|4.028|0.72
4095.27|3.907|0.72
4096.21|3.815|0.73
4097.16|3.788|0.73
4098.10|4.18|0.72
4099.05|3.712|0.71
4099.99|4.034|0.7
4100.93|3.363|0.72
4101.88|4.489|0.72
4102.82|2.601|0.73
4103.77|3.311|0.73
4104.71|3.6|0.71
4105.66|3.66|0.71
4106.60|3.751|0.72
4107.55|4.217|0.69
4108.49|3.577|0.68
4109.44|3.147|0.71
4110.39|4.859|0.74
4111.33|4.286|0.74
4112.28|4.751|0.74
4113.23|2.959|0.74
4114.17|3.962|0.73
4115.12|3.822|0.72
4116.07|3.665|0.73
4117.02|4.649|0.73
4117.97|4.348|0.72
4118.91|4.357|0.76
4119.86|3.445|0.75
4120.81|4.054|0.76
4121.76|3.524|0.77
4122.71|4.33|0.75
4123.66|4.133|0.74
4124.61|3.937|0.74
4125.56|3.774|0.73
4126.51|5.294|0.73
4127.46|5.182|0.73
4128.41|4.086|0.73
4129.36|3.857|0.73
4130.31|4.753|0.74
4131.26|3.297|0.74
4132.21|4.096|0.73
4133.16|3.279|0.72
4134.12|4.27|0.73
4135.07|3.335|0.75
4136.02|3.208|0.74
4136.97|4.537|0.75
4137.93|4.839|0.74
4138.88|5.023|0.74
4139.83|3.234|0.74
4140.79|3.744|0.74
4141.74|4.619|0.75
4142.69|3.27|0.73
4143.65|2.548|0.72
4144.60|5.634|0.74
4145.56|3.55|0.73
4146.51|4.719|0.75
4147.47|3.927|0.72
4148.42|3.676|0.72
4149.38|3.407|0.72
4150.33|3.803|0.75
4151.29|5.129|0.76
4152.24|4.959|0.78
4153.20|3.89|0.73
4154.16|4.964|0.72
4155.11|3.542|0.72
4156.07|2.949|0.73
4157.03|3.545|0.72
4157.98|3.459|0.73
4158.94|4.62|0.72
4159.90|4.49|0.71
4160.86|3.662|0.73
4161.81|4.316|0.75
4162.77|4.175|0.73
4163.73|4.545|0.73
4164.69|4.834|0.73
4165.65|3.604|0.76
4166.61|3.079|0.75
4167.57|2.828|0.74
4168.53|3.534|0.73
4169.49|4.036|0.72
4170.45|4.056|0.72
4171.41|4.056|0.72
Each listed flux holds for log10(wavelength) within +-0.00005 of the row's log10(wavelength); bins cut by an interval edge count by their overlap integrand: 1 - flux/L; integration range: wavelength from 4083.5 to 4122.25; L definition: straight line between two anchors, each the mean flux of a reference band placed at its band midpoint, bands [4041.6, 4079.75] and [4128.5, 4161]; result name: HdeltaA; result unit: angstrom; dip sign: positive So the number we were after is -0.3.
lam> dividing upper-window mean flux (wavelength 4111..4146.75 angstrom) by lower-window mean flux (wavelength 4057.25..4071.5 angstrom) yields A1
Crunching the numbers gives 0.99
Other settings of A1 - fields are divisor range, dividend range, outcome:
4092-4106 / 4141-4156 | 1.07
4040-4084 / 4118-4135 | 1.03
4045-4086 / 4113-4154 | 1.01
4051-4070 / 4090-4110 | 0.93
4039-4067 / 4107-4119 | 1.03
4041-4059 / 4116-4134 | 1.02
